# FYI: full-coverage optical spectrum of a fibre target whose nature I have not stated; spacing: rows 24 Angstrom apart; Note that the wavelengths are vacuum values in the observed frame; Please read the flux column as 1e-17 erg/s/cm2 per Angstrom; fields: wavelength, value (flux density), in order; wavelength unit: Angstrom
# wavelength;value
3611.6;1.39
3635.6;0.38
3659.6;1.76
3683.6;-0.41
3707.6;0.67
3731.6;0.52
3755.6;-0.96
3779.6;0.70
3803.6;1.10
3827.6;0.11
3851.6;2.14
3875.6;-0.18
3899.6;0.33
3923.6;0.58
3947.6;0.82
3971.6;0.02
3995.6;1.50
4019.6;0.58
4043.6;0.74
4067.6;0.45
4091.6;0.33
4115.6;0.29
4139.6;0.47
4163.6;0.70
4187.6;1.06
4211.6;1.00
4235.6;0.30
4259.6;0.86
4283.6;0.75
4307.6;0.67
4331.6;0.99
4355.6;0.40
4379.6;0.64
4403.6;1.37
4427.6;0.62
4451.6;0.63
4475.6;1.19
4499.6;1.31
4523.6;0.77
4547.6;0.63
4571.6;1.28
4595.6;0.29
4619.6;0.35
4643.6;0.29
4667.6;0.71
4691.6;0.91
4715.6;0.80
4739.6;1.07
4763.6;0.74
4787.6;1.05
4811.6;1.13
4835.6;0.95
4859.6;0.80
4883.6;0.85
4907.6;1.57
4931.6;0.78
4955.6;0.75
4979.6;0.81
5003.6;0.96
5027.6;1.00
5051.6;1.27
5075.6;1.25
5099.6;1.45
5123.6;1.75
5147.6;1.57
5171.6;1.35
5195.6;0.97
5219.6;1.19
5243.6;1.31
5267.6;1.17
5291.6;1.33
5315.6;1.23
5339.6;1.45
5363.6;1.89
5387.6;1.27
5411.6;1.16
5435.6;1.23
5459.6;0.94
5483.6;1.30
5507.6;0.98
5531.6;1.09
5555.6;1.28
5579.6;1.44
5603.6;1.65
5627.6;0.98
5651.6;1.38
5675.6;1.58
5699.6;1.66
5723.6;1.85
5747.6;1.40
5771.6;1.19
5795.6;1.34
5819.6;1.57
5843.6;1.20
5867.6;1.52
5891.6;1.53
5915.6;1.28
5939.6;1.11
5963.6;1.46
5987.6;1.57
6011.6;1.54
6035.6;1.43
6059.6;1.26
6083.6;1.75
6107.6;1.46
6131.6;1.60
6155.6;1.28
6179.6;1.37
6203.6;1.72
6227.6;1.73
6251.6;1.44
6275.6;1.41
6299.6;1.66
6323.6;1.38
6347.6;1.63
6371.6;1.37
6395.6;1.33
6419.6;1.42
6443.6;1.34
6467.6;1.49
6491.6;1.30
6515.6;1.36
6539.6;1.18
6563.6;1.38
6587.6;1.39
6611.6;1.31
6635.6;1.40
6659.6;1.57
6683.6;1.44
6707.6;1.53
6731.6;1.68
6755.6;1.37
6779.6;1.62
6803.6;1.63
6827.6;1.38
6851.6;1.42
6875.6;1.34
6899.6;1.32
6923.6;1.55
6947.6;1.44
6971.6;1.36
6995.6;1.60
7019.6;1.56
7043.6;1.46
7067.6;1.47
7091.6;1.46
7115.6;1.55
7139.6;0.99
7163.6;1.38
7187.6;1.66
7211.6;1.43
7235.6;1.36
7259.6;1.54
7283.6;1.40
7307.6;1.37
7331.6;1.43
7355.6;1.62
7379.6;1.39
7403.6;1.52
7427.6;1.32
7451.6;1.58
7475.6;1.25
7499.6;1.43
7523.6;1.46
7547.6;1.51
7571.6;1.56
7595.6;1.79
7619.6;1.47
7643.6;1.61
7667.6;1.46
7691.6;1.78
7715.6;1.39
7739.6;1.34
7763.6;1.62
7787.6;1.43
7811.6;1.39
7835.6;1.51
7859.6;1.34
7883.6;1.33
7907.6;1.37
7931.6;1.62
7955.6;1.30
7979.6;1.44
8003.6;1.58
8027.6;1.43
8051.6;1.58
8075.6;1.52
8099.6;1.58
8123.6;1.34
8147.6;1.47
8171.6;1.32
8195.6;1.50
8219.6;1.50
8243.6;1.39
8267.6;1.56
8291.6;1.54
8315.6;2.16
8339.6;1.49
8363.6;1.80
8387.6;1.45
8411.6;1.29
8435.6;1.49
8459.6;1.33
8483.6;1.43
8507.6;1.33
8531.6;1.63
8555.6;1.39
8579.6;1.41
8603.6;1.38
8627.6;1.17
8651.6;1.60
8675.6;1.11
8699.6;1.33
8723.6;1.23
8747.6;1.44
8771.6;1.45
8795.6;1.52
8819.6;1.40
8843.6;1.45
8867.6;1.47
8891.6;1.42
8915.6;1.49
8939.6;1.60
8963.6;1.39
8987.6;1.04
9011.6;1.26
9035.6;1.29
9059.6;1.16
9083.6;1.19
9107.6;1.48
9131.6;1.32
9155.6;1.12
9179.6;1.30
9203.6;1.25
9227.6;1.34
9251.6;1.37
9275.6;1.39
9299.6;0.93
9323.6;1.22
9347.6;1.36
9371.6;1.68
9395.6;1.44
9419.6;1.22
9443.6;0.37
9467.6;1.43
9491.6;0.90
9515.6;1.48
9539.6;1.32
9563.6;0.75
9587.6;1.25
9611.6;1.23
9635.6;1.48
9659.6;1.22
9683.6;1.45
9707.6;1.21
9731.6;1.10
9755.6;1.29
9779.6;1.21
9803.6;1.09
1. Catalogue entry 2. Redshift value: 0.268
